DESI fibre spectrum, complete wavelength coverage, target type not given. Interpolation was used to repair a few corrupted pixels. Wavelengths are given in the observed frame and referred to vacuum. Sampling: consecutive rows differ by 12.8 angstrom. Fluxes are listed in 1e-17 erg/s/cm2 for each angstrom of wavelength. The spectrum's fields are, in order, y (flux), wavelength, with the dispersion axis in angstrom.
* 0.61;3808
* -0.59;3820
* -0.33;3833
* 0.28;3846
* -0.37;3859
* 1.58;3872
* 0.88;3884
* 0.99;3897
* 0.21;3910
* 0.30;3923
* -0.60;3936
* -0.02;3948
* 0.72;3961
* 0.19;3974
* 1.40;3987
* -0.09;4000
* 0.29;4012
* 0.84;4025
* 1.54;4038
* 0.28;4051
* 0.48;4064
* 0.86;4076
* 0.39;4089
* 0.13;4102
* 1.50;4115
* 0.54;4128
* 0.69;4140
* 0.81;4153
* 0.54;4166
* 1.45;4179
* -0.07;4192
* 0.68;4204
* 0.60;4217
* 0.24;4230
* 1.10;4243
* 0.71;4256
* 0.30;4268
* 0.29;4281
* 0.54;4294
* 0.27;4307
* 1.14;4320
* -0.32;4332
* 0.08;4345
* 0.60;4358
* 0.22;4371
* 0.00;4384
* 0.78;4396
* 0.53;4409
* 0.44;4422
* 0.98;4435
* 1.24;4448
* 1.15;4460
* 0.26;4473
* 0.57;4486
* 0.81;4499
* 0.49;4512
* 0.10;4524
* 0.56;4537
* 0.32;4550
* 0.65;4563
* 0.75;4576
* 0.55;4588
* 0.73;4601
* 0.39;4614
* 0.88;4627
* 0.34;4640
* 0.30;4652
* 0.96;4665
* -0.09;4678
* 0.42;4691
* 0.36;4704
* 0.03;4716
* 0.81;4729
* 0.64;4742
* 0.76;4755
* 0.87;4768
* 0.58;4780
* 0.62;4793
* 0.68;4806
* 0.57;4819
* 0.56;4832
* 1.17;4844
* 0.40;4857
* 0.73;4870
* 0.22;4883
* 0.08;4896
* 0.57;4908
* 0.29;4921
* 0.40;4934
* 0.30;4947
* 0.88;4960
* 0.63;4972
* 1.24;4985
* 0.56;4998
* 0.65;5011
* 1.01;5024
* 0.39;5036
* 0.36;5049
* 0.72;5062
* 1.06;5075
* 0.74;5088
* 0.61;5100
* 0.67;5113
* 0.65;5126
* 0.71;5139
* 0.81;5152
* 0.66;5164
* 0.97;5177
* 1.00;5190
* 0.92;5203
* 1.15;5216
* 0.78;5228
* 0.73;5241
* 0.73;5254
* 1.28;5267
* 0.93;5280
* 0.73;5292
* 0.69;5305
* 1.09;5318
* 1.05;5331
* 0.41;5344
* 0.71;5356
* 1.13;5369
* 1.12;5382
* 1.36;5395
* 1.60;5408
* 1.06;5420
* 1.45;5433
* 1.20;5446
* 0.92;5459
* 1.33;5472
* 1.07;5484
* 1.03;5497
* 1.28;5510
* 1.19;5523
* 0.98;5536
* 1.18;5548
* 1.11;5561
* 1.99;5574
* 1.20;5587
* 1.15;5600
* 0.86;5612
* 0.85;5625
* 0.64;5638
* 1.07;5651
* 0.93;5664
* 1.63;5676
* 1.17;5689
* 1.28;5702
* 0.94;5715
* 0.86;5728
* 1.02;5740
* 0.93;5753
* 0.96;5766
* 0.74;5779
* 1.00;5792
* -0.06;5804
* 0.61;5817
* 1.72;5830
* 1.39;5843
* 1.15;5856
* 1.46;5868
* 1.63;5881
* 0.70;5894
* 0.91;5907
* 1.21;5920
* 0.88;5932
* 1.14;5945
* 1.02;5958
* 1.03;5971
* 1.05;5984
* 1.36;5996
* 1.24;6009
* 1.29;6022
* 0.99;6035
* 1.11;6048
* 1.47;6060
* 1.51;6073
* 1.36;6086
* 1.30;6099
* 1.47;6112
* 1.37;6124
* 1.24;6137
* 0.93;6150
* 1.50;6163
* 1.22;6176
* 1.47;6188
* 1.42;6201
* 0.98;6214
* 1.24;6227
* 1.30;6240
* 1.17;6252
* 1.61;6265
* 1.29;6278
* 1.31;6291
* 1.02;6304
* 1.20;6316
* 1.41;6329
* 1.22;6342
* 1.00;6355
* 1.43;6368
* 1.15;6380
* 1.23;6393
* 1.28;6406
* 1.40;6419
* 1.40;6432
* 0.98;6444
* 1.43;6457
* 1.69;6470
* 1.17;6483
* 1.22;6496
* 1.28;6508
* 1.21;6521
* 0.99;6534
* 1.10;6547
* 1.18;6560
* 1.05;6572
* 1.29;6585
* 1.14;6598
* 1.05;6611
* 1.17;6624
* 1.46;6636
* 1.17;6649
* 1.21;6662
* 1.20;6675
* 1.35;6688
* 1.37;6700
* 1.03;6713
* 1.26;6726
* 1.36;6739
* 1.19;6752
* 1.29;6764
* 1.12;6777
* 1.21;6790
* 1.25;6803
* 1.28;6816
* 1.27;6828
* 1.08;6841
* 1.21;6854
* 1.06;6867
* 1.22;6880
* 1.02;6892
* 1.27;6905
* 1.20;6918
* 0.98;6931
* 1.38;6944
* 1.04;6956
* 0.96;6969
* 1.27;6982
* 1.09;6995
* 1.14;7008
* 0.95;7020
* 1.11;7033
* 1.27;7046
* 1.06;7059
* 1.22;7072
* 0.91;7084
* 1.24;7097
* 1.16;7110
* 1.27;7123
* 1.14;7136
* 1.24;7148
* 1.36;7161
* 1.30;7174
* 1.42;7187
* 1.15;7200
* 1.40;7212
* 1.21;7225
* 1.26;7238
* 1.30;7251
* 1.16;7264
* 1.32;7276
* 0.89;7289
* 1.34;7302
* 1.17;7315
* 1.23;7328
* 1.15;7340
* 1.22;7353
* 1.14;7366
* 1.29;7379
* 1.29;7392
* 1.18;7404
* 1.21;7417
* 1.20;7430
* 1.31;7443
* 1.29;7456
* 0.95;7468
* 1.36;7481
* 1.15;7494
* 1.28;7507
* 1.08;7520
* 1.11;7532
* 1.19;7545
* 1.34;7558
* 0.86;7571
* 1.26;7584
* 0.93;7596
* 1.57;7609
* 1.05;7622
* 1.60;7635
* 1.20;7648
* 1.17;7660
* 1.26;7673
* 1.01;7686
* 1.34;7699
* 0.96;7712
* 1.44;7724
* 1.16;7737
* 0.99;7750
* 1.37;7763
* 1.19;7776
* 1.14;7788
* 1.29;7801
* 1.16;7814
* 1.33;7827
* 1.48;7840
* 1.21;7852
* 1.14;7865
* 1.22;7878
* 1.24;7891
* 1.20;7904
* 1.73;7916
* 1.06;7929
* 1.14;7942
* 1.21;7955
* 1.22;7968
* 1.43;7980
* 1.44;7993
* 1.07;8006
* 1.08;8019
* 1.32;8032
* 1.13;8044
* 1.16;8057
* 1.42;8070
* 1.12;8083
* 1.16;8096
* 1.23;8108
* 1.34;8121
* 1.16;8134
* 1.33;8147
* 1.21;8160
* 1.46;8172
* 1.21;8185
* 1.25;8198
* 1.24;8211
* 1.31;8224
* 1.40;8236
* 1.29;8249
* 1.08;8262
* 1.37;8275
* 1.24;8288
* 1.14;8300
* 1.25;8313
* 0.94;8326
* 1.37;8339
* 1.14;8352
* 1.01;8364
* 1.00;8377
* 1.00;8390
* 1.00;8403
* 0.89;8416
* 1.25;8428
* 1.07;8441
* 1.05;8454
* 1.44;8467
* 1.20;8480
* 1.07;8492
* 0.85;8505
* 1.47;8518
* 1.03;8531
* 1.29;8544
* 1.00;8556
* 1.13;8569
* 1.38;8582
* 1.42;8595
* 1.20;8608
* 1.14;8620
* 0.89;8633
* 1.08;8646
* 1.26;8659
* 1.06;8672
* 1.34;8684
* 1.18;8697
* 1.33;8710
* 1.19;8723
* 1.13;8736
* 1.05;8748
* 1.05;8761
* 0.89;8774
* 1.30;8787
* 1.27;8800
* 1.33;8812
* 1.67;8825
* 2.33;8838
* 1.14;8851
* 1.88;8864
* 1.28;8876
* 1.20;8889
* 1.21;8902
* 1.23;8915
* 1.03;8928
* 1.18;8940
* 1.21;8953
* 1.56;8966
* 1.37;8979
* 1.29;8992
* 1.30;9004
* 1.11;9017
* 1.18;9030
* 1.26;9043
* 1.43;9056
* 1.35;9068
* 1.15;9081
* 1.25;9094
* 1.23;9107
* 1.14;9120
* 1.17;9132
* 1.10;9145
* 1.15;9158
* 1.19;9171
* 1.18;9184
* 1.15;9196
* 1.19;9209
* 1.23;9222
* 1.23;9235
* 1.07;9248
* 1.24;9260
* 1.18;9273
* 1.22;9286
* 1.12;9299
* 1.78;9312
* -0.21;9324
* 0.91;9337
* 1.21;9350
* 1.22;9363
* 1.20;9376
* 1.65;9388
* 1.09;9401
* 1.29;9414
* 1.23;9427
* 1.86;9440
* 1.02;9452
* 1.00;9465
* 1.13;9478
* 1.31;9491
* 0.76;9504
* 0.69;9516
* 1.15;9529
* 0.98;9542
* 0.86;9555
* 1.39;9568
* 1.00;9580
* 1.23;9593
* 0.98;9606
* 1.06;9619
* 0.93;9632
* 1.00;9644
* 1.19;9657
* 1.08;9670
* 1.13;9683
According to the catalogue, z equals 0.35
